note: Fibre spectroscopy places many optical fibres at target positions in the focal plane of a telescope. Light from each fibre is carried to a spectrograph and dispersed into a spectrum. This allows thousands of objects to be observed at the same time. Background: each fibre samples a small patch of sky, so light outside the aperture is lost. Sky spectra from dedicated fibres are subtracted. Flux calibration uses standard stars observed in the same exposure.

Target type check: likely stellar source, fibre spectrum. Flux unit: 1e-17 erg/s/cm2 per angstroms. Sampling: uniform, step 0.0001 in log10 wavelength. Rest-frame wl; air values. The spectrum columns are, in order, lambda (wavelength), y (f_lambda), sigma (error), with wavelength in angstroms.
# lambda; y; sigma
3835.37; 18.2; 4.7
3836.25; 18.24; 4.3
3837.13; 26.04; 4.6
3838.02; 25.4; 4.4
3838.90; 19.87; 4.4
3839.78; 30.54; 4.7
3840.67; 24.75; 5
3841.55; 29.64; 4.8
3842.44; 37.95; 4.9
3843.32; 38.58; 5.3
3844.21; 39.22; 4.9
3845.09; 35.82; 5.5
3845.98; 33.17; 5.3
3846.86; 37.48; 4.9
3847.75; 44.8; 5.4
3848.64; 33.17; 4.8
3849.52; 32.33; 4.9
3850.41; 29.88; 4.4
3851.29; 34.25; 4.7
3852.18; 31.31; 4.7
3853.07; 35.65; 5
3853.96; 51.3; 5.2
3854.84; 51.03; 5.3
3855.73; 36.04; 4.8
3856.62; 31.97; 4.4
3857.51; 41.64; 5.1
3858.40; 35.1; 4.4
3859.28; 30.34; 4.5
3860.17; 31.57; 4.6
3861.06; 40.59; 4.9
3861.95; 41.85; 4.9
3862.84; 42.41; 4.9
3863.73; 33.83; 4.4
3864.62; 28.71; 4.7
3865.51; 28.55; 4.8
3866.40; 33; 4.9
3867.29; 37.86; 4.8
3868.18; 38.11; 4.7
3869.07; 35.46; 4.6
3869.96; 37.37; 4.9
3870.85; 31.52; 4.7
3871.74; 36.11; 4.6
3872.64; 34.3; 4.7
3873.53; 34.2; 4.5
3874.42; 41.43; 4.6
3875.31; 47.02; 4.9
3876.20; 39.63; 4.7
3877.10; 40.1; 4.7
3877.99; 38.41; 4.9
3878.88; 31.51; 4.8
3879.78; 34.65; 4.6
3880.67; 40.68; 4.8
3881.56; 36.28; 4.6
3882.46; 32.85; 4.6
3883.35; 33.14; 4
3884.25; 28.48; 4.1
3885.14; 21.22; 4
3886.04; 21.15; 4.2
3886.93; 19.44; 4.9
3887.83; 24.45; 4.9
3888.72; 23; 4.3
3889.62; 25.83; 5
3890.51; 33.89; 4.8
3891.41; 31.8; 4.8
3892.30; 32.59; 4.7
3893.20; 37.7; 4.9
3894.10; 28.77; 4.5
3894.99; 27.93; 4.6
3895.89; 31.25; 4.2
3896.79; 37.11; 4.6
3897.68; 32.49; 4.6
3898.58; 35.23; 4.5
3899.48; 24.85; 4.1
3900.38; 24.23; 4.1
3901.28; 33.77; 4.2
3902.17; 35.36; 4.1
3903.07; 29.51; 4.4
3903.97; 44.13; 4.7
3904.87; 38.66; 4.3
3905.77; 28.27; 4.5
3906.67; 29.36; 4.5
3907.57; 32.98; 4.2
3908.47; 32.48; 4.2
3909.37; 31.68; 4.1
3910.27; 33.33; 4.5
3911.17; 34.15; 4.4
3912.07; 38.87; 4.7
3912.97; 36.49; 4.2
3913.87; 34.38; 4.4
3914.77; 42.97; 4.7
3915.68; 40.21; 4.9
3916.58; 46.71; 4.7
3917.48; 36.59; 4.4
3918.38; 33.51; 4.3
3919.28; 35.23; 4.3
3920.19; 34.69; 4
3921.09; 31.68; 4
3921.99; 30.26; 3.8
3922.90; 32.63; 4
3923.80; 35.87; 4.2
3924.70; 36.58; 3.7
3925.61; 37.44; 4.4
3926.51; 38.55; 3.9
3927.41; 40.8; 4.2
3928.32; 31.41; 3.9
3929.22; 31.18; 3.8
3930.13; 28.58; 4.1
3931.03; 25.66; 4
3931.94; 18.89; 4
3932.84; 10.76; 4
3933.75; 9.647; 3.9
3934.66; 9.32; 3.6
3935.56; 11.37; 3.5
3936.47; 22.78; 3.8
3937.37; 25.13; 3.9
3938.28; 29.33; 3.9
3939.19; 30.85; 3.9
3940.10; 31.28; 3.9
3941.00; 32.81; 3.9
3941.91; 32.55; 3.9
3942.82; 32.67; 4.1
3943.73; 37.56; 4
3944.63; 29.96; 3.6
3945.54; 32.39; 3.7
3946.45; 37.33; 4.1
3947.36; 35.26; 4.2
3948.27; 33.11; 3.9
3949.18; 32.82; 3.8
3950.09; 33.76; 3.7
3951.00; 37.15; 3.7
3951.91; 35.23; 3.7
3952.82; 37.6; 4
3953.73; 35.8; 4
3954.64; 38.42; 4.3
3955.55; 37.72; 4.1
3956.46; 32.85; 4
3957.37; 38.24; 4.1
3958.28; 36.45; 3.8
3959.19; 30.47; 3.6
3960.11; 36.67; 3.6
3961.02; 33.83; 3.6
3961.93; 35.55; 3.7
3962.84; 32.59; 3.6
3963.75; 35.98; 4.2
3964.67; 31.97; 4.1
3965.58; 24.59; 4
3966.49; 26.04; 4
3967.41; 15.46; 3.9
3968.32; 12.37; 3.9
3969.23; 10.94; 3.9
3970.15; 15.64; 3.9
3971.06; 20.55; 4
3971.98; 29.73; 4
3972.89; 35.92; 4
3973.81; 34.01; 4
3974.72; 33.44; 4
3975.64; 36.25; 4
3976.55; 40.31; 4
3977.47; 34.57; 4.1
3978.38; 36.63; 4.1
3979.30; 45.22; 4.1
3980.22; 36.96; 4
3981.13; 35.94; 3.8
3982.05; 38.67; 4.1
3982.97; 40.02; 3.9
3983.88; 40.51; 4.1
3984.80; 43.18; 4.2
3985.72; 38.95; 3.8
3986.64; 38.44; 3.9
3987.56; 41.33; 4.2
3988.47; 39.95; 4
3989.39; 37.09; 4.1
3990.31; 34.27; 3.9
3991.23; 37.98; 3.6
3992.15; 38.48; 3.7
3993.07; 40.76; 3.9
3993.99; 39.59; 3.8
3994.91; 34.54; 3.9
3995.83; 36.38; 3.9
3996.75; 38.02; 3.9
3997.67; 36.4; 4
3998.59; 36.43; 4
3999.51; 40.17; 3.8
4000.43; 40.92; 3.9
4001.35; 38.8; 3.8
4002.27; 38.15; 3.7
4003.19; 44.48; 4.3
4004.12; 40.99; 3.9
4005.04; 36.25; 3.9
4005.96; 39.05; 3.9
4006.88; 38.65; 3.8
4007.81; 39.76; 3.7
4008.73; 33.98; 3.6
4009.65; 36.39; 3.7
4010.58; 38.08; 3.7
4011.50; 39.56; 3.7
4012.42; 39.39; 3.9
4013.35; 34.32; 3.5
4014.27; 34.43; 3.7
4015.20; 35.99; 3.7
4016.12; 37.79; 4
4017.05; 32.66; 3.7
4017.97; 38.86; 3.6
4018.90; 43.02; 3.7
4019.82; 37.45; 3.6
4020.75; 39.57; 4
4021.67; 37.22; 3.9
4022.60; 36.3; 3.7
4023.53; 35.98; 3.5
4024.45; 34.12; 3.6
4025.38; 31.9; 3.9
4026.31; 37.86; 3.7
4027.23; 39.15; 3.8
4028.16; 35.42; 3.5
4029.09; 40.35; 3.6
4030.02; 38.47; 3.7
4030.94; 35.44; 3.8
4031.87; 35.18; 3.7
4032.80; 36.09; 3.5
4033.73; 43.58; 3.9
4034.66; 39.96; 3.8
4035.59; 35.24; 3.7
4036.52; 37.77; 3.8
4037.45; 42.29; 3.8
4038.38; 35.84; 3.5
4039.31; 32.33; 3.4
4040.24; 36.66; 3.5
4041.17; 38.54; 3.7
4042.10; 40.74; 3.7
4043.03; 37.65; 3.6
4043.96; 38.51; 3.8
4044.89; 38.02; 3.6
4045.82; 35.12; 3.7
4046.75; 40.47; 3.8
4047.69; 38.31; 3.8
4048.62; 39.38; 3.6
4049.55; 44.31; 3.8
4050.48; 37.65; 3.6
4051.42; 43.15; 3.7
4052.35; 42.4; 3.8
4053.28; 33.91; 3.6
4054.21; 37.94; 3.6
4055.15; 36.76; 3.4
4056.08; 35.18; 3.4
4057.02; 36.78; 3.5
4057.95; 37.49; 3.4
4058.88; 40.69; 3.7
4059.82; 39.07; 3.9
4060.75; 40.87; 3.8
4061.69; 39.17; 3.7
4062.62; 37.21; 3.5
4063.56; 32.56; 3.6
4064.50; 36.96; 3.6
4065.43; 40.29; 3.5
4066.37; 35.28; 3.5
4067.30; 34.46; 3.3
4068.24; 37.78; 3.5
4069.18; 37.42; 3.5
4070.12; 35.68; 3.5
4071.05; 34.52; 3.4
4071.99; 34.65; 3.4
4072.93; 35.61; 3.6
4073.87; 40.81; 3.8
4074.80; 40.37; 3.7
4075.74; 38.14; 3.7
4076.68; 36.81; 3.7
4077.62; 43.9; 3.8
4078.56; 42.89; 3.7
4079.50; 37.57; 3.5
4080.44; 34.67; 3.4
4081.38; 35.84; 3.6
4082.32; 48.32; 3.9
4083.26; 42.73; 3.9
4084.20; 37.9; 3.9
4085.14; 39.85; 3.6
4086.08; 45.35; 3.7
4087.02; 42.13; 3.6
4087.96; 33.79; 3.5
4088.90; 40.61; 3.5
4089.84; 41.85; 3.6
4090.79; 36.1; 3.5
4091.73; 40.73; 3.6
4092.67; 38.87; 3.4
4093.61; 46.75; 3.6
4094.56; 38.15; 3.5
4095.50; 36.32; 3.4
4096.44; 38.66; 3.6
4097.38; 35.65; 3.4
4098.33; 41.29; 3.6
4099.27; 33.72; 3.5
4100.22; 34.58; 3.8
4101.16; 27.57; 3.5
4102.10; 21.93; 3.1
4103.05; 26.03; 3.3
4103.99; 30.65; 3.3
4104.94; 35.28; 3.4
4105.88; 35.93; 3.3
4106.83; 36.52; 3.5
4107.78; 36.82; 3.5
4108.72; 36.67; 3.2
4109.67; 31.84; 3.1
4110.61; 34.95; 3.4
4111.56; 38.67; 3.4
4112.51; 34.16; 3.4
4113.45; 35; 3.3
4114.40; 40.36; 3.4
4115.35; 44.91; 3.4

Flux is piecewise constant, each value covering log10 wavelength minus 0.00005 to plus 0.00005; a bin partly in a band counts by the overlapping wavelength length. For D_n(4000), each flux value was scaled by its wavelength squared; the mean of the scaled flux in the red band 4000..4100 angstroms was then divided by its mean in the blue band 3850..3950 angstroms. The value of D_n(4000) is 1.3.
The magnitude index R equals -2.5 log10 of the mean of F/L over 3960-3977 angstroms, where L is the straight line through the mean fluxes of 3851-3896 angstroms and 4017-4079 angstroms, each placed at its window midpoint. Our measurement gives 0.27 mag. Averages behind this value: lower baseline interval 34.3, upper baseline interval 37.9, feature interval 28.4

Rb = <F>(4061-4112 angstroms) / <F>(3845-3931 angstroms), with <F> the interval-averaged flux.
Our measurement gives 1.08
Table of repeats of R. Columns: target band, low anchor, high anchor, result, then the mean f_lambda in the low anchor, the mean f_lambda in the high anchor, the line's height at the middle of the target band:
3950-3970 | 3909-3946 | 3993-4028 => 0.09 mag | 31.1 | 37.7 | 33.7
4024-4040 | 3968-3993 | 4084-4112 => -0.05 mag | 34.6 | 36.5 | 35.4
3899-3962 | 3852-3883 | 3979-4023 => 0.16 mag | 37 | 38.3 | 37.6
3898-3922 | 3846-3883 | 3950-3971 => -0.03 mag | 36.6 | 30.4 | 33.7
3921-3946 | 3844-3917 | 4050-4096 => 0.24 mag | 34.5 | 38.7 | 35.6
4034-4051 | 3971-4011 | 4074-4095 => 0.02 mag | 37.8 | 40.2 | 39.1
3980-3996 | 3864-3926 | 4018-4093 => -0.07 mag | 33.6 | 38.3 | 36.3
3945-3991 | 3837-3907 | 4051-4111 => 0.05 mag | 33.7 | 37.4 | 35.4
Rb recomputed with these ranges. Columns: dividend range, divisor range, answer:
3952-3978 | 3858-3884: 0.86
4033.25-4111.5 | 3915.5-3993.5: 1.16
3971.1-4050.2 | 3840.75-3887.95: 1.07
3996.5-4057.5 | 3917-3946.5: 1.29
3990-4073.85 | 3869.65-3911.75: 1.16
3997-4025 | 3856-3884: 1.05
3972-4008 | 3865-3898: 1.16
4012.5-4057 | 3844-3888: 1.07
